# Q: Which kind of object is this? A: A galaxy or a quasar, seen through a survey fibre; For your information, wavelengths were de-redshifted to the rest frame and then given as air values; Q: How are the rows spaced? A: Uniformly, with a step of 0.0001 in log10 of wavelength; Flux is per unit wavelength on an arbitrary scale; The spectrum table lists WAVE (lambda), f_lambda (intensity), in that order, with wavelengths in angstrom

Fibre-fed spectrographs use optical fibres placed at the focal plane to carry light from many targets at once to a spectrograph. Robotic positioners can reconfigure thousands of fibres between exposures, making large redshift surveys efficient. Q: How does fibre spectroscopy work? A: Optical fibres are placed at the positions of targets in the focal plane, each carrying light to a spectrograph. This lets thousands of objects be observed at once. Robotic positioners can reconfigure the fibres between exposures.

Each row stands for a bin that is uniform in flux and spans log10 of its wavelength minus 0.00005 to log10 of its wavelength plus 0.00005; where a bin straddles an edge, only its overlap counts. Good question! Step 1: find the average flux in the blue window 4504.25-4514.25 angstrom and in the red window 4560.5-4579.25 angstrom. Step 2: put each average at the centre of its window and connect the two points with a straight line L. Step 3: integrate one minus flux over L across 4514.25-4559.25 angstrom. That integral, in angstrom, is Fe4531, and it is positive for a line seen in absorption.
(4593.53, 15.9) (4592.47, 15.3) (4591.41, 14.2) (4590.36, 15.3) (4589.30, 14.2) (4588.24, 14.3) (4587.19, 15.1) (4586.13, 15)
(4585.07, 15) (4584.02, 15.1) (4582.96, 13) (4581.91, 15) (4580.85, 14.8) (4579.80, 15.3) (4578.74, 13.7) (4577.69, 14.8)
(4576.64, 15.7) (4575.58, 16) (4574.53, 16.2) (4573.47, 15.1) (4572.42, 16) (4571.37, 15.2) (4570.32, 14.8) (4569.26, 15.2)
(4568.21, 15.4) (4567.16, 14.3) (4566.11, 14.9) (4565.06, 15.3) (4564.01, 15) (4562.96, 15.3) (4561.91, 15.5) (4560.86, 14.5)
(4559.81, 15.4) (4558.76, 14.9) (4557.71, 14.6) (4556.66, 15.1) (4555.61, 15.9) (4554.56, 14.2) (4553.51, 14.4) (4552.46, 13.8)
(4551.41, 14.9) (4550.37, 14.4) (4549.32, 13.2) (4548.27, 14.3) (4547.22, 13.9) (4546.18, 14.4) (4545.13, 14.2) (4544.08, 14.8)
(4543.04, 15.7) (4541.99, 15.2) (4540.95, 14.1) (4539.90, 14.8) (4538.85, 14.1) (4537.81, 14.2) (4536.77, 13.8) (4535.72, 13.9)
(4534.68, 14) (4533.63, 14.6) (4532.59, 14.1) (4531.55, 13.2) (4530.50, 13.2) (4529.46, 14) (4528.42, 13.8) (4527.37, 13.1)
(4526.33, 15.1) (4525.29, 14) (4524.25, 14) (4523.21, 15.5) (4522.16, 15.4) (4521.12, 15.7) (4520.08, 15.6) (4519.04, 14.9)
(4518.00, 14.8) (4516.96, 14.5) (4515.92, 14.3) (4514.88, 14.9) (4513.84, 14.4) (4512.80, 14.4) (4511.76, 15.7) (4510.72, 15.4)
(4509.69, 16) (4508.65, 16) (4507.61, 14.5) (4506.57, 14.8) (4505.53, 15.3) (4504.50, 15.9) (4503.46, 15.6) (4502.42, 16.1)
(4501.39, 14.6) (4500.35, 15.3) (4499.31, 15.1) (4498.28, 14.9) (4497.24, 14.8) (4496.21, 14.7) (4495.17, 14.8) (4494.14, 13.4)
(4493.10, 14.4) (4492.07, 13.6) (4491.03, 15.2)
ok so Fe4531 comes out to 2.24 angstrom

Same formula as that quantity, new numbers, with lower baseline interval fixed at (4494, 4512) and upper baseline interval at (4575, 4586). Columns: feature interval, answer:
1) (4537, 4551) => 0.6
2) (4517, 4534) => 0.7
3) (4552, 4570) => 0.0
